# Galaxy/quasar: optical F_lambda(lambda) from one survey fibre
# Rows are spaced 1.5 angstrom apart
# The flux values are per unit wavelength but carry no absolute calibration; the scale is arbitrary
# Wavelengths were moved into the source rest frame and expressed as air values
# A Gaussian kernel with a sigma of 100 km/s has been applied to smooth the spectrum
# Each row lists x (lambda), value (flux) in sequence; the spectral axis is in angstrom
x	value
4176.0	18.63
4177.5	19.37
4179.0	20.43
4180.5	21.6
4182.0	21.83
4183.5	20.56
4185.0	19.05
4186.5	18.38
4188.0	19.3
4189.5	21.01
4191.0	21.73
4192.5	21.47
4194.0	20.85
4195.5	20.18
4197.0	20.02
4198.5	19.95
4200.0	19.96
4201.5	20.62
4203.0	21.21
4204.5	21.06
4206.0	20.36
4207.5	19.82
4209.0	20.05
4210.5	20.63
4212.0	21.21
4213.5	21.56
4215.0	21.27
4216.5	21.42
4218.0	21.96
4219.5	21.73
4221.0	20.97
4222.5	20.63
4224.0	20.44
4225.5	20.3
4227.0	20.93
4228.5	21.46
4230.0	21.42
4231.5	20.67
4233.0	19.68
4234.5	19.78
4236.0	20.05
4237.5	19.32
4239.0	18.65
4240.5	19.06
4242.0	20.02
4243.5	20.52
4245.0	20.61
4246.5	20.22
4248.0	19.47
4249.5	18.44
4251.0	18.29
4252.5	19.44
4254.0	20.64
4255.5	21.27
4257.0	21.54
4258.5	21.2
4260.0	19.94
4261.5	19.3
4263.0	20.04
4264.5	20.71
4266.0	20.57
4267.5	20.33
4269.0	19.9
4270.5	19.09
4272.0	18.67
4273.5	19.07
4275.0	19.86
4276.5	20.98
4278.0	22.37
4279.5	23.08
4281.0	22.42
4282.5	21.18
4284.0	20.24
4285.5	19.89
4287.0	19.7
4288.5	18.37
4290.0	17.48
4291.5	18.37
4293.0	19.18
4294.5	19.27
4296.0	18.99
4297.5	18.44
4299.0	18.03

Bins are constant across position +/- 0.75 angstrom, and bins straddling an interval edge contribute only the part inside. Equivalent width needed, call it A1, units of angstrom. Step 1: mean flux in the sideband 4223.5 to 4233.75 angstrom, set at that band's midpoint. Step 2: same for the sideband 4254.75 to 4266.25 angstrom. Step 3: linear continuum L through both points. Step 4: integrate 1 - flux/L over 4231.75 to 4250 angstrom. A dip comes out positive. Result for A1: 0.85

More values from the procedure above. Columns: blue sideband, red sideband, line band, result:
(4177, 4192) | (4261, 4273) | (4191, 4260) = -1.3 angstrom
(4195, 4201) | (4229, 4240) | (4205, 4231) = -1.2 angstrom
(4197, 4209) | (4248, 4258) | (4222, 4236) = -0.3 angstrom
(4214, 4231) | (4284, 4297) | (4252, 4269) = -0.4 angstrom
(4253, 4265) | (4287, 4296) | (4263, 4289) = -1.1 angstrom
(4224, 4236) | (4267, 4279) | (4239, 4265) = 0.4 angstrom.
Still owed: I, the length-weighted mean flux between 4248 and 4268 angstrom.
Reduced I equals 20.1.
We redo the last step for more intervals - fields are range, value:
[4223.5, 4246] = 20.2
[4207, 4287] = 20.4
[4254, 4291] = 20.3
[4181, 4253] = 20.4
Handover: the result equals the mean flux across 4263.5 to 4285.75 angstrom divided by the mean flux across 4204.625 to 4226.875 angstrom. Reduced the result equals 0.98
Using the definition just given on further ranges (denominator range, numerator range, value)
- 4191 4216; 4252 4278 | 0.98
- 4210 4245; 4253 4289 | 0.99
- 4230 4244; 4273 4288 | 1.05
